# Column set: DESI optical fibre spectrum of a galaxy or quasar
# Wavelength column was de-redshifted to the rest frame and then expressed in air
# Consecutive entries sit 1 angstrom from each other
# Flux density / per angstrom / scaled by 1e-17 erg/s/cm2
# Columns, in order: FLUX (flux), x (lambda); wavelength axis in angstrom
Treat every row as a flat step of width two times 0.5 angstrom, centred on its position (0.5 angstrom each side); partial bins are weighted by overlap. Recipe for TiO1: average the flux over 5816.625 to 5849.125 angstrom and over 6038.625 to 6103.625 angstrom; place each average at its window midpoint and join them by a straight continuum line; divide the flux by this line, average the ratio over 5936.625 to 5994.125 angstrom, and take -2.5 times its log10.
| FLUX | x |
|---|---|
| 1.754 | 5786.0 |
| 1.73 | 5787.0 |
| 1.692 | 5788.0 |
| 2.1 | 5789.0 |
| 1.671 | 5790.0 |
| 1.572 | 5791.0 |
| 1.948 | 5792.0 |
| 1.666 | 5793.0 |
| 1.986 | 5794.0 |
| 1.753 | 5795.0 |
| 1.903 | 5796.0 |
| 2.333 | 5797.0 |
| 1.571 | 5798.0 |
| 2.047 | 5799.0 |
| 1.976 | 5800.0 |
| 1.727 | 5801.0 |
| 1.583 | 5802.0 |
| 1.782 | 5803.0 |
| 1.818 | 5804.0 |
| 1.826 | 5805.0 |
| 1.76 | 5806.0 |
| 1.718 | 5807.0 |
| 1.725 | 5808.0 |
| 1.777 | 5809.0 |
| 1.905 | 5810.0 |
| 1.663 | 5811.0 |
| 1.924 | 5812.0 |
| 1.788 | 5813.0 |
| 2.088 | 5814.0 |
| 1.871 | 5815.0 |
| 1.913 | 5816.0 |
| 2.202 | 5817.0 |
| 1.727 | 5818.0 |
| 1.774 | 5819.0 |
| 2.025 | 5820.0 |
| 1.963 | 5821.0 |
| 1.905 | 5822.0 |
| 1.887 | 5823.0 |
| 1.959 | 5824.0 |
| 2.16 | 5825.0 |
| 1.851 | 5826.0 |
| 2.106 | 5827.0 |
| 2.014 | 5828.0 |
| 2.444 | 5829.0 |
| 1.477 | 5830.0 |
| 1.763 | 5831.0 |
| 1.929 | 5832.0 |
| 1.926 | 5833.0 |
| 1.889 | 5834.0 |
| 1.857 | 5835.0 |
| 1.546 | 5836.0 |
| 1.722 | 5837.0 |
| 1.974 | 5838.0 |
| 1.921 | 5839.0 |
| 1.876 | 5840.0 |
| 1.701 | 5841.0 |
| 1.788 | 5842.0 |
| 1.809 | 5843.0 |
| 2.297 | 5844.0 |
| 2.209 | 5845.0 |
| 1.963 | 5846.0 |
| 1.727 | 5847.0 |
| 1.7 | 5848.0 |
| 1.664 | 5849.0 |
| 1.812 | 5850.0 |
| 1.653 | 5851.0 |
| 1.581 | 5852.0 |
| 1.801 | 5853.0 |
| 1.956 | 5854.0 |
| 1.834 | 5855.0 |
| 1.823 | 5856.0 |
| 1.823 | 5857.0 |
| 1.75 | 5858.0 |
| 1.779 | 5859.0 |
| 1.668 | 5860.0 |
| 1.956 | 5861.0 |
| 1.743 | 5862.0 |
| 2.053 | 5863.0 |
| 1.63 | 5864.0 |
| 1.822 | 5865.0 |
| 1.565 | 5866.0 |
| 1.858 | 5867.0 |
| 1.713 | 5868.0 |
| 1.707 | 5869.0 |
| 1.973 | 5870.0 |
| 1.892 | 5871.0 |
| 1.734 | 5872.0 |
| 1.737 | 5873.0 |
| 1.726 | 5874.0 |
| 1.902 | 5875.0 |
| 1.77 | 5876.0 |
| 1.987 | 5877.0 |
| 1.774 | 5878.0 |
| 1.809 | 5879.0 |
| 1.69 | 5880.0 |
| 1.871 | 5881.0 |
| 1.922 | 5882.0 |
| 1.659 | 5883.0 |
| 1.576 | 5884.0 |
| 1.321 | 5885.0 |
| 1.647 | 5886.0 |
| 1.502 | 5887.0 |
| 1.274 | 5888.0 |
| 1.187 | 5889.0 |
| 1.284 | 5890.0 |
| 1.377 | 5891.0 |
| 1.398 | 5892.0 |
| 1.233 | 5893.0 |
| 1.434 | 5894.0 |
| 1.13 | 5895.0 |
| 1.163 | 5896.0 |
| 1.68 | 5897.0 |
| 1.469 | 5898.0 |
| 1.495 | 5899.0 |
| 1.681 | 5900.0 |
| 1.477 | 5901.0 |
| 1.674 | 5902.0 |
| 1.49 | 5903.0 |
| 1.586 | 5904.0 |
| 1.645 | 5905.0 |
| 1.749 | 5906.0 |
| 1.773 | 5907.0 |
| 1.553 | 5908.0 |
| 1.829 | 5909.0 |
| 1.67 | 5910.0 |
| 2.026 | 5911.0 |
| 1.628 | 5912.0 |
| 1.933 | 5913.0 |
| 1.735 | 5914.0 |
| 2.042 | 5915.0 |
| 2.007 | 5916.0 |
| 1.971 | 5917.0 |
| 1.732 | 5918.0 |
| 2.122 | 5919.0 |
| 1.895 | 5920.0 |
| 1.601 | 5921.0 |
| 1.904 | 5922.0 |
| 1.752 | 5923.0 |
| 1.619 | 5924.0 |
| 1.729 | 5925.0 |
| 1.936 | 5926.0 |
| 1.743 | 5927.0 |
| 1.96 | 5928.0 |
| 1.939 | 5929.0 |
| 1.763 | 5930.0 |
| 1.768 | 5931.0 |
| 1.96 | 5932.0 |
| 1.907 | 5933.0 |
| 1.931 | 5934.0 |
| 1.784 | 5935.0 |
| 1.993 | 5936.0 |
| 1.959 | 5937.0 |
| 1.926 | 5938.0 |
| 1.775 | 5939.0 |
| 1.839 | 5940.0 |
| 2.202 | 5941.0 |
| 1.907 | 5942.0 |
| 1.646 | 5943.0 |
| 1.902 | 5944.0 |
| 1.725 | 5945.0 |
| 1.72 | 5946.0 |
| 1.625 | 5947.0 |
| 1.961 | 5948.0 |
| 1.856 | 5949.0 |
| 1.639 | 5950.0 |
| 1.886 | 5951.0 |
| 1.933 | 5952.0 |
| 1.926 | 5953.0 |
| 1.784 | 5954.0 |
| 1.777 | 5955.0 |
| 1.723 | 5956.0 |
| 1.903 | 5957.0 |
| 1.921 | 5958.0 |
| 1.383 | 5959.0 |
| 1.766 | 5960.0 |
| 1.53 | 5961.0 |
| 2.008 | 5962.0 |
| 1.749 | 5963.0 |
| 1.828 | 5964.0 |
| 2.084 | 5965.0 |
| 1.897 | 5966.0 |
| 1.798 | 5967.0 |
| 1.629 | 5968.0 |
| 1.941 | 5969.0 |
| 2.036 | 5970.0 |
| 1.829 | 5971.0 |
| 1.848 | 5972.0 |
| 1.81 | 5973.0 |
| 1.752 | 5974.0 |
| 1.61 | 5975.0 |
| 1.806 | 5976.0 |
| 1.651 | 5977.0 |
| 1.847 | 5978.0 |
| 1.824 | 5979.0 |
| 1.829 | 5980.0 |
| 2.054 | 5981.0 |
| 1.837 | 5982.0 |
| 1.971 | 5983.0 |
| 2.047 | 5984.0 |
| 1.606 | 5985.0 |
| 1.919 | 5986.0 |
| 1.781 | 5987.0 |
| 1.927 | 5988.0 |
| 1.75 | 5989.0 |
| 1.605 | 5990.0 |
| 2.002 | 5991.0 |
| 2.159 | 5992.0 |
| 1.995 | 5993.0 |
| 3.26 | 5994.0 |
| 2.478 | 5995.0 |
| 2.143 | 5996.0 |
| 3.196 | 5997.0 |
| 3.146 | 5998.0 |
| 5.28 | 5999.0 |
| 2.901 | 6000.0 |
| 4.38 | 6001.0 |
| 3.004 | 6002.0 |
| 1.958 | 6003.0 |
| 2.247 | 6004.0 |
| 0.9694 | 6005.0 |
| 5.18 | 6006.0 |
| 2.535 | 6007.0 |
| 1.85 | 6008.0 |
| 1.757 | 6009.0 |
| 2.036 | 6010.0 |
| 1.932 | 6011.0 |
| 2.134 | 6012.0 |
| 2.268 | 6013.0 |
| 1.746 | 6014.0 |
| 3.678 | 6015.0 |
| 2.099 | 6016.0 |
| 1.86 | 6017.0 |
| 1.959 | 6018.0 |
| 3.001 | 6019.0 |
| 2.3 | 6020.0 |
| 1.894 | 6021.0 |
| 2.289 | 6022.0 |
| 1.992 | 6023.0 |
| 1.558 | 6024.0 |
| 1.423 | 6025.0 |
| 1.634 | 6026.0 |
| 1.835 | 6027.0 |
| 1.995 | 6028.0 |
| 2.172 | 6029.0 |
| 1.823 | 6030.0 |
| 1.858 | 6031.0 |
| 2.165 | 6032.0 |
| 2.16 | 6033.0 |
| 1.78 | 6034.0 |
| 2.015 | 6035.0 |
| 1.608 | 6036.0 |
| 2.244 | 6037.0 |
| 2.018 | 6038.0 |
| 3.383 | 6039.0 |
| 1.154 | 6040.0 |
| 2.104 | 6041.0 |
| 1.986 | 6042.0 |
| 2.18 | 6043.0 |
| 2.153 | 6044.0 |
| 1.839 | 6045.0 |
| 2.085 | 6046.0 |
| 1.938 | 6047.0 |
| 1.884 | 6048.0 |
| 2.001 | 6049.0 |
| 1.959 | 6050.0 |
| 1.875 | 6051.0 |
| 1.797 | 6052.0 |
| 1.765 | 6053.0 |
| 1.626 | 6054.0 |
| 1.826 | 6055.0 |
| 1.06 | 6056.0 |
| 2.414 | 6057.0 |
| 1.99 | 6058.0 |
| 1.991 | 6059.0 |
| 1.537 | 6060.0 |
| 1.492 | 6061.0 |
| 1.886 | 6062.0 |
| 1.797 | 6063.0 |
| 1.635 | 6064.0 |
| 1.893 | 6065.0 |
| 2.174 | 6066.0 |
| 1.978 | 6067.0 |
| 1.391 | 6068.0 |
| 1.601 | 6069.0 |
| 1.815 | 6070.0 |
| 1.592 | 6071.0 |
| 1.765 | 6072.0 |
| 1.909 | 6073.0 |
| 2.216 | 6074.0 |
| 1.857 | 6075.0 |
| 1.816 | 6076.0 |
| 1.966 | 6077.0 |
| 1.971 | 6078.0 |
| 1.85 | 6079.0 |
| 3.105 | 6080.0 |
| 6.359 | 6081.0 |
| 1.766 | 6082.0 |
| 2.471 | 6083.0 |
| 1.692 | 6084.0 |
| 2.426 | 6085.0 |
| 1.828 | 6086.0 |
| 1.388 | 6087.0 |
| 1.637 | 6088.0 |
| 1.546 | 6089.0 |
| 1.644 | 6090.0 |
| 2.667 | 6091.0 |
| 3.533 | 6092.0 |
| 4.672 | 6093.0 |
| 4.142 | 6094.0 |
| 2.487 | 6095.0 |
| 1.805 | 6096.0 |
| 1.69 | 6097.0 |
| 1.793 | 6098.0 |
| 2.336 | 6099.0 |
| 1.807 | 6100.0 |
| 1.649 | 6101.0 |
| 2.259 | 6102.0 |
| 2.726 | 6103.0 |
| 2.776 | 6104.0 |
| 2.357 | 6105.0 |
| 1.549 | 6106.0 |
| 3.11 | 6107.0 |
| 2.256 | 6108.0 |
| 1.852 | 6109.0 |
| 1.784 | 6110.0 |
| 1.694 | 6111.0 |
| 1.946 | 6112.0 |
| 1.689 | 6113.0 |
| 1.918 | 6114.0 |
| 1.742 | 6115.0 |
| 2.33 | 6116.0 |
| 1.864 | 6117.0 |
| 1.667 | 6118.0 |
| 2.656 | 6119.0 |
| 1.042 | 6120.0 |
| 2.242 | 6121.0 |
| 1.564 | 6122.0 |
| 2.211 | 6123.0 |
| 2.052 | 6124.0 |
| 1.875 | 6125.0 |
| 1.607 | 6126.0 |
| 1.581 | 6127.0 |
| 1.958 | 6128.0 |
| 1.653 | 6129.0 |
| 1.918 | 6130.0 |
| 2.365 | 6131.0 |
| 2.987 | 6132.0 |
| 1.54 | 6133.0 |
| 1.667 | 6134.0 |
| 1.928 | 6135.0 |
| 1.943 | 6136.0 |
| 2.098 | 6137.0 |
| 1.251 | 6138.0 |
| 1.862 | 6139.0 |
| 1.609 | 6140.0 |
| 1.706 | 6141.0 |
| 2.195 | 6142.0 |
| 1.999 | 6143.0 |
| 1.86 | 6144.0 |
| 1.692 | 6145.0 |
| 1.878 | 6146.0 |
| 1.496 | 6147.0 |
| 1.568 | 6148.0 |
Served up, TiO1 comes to 0.09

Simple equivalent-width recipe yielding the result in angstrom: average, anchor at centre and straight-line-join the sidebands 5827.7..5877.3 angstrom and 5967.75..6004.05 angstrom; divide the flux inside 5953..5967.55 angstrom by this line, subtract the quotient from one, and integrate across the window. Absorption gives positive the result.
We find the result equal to 2.3 angstrom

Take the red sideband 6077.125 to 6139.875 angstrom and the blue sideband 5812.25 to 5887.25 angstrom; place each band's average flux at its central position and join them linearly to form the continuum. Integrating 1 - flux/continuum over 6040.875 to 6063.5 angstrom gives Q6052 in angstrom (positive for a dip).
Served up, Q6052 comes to 2.3 angstrom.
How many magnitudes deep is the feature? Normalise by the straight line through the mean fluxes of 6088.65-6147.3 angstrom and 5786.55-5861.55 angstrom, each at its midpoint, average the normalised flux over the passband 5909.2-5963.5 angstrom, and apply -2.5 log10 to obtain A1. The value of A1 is 0.06 mag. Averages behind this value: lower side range 1.85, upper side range 2.07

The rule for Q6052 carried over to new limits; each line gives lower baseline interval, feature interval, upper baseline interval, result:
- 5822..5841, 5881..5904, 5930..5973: 4.9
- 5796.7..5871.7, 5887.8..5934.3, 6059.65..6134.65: 5.9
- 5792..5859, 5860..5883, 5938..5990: 0.6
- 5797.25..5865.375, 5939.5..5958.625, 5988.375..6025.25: 3.5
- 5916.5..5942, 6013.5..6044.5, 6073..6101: 1.6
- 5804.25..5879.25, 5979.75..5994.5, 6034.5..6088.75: -0.3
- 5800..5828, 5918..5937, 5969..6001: 2.1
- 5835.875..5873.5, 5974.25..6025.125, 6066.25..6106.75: -4.5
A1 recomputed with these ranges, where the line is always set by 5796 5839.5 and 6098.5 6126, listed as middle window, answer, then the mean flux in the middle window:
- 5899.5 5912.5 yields 0.15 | 1.68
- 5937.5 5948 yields 0.06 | 1.83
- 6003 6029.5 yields -0.10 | 2.16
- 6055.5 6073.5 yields 0.13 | 1.77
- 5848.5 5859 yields 0.08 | 1.77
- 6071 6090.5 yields -0.07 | 2.15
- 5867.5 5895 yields 0.18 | 1.62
